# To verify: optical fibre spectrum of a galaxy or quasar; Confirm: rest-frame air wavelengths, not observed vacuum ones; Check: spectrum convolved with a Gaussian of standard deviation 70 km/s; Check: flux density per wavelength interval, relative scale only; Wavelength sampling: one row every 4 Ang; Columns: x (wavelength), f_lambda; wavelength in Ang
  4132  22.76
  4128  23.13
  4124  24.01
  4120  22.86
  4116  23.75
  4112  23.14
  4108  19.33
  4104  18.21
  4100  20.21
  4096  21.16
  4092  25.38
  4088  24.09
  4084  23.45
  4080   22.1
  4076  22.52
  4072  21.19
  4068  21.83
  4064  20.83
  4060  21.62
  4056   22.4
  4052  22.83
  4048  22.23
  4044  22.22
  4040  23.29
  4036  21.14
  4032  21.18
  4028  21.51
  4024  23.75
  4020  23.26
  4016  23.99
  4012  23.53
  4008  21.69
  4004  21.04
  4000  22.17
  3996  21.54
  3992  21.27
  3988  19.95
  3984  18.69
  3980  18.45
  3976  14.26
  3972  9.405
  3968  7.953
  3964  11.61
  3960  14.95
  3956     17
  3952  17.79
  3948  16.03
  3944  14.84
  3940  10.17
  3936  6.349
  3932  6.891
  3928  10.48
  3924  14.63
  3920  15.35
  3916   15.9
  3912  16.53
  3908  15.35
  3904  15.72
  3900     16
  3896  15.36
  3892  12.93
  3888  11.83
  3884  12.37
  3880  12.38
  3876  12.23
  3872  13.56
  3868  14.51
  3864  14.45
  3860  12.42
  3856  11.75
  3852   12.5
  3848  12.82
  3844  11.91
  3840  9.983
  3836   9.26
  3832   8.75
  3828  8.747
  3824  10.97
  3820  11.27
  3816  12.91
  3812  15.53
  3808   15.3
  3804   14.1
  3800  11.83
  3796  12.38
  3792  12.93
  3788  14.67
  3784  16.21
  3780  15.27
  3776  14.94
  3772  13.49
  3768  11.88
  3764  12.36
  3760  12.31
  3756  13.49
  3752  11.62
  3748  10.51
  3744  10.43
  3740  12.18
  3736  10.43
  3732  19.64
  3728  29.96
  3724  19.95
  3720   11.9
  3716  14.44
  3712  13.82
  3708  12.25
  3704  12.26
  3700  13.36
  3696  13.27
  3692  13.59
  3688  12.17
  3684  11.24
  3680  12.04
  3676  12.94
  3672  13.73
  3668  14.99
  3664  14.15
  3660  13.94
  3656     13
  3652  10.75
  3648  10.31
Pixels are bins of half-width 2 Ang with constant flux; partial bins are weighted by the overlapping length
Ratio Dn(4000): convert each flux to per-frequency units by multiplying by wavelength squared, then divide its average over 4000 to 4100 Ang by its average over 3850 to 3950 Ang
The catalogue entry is 1.83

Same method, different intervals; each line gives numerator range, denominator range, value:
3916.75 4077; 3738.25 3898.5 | 1.59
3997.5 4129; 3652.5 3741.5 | 1.88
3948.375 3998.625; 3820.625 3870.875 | 1.49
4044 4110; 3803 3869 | 2.04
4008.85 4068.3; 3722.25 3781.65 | 1.79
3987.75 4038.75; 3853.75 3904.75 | 1.76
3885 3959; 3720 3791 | 1.04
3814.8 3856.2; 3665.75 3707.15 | 0.91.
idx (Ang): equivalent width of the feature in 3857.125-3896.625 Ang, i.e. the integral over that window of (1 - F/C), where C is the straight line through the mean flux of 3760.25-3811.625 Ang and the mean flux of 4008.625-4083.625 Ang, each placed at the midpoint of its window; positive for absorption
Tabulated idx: 8.6 Ang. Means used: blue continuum 13.8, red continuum 22.3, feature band 13.1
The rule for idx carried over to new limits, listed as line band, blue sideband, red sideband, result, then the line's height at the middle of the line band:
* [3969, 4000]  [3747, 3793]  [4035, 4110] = 2.9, 19.4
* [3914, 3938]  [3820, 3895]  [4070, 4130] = 5.1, 14.8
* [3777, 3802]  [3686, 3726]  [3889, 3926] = 0.7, 14.3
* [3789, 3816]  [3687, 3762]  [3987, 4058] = 4.3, 16.2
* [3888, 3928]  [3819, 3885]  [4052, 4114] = -2.0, 14.2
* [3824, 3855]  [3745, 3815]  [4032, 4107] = 9.3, 15.2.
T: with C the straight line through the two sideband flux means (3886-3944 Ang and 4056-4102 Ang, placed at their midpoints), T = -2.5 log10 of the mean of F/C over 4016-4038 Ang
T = -0.157 mag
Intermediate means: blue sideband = 13.2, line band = 22.3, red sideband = 22.2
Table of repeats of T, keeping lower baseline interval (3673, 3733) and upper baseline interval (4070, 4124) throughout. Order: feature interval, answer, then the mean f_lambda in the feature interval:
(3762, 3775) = 0.25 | 12.8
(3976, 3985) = 0.14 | 17.6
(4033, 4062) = -0.05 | 22.2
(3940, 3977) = 0.40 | 13.6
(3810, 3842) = 0.48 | 10.9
